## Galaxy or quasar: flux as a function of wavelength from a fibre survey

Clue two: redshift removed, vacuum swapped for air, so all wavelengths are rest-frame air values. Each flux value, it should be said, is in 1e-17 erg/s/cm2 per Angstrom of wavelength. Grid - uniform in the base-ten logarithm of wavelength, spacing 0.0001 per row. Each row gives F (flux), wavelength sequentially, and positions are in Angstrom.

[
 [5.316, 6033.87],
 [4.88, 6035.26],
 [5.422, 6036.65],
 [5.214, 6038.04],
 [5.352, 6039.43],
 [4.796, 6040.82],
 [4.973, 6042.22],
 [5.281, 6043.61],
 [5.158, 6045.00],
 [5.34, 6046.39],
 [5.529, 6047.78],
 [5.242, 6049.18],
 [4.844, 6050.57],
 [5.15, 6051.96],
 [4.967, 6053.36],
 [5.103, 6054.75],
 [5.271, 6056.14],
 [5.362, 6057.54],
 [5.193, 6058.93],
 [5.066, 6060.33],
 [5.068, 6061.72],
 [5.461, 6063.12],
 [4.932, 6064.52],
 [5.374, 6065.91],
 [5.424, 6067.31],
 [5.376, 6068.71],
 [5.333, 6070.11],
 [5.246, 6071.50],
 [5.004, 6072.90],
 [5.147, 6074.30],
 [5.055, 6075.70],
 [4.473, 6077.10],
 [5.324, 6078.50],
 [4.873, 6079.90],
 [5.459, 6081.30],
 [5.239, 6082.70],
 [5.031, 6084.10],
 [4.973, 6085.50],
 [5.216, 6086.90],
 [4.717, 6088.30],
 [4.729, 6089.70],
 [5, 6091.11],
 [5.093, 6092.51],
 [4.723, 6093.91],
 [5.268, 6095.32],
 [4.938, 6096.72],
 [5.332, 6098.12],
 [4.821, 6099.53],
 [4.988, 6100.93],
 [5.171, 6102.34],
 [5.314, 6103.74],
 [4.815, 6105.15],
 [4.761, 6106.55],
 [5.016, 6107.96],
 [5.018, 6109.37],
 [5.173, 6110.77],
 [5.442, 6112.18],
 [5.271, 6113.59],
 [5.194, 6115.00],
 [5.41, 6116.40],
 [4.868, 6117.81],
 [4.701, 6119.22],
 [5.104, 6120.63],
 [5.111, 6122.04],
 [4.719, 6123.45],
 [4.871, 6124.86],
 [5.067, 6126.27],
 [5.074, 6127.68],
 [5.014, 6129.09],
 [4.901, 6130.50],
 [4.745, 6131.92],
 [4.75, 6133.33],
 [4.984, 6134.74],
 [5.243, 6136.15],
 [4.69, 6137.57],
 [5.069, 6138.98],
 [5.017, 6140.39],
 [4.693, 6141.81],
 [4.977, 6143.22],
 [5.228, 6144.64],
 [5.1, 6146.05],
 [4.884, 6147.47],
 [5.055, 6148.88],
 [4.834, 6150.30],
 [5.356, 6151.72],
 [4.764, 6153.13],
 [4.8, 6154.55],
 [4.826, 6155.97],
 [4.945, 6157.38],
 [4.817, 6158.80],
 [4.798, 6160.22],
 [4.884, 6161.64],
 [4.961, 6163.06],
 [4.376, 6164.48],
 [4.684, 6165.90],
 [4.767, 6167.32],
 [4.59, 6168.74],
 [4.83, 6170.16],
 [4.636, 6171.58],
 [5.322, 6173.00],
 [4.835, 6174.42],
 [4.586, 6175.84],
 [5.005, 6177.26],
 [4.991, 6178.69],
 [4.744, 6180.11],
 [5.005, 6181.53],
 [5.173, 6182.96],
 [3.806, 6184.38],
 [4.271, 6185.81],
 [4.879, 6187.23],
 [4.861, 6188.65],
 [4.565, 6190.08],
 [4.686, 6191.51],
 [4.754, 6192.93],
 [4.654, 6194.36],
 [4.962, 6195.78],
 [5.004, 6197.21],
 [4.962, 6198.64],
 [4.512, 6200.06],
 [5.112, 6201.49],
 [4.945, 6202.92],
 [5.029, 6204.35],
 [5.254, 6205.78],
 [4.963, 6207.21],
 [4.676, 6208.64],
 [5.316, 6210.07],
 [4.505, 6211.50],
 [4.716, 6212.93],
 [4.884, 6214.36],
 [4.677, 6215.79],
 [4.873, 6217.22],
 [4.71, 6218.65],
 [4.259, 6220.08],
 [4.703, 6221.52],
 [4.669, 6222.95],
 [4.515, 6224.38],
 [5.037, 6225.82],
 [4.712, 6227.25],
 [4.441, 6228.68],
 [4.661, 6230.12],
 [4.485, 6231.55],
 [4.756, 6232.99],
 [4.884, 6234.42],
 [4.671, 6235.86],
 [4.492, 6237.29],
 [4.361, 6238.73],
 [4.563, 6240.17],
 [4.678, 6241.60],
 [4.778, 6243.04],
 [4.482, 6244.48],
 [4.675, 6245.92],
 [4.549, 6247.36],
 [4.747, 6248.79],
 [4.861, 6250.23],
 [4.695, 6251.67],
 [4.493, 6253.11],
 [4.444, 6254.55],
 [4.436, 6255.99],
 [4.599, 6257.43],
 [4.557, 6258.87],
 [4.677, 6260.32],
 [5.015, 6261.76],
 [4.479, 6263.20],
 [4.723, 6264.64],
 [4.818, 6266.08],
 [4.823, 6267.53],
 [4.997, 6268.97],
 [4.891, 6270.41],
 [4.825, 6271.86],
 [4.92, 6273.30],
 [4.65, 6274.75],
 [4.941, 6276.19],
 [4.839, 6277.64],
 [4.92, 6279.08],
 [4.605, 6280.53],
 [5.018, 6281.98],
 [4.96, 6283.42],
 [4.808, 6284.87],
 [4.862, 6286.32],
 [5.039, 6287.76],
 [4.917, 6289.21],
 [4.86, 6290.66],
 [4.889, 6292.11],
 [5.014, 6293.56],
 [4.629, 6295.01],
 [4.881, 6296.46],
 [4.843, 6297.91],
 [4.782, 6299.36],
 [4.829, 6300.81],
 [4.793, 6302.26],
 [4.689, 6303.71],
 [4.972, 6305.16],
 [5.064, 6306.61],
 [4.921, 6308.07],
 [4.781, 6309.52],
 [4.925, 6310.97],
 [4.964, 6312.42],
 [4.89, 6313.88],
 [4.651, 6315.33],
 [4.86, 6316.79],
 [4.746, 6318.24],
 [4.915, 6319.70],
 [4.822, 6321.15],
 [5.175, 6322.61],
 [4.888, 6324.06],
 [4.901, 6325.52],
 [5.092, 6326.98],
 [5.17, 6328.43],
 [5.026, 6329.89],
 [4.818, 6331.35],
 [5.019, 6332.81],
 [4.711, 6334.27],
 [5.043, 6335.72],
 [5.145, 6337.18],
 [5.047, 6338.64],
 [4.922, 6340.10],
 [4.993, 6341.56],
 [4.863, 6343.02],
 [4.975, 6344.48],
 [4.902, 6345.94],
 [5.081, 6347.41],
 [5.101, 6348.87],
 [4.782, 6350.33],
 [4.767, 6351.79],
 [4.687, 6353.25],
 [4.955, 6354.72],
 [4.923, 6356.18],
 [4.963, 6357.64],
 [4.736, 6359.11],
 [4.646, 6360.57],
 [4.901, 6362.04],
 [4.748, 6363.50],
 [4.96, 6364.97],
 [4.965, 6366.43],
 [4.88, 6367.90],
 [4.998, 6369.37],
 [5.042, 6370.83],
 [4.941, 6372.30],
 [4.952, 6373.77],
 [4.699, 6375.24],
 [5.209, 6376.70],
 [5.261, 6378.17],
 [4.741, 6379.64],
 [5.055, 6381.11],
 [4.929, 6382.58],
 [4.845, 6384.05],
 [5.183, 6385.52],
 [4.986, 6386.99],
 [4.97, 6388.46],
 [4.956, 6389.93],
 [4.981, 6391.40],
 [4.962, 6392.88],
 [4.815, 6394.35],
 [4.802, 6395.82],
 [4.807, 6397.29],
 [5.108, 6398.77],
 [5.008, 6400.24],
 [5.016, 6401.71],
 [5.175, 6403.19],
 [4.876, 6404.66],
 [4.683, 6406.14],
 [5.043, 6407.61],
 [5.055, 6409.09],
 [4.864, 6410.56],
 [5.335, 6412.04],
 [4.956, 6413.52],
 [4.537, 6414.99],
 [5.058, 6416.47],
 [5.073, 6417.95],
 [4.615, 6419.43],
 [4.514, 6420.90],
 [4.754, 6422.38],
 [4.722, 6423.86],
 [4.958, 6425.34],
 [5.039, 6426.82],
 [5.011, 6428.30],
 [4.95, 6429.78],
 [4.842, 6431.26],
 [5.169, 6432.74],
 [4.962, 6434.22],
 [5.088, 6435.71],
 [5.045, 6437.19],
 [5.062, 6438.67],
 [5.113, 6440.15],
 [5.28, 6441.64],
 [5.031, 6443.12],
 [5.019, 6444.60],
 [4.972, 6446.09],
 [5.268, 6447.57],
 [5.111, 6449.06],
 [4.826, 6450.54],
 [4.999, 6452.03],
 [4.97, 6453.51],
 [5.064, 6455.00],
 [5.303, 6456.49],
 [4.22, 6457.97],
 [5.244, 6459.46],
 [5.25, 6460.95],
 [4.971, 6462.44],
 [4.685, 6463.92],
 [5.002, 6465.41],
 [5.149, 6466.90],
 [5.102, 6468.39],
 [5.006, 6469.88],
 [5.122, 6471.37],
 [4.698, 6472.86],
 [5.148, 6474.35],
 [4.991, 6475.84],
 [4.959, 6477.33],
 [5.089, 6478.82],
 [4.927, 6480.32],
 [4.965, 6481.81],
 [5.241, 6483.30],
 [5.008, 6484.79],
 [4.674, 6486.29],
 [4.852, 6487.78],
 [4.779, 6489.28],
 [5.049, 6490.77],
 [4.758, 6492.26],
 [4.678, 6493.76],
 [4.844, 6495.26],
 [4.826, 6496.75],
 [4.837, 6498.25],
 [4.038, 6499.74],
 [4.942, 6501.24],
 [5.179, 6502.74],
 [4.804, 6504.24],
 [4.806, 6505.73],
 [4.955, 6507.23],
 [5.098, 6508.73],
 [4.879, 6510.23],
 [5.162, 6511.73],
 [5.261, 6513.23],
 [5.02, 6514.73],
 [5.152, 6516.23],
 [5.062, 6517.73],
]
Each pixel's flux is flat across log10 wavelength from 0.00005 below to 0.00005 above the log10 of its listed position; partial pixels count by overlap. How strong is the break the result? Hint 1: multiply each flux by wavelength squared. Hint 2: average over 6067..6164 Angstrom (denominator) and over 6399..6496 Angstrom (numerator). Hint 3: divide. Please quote 1.10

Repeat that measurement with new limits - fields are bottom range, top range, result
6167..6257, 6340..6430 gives 1.10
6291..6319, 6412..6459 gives 1.07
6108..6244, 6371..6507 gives 1.11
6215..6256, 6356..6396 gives 1.11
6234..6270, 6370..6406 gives 1.11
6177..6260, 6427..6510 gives 1.14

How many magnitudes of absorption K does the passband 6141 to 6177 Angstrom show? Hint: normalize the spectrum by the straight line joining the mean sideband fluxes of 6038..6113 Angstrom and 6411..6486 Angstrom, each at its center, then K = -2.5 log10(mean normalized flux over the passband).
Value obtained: 0.05 mag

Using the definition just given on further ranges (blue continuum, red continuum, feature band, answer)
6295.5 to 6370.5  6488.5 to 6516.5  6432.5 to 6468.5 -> -0.03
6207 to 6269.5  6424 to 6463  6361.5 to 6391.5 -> -0.01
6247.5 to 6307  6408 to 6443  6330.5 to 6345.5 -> -0.02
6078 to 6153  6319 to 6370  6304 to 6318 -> 0.01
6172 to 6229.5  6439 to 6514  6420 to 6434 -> 0.01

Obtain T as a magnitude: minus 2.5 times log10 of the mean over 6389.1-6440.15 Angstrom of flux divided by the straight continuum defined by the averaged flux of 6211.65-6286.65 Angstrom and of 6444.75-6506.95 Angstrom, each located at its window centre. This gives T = -0.01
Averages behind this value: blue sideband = 4.71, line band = 4.94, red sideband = 4.94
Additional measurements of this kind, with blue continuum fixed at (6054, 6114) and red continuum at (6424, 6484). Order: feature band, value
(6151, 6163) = 0.04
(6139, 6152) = 0.02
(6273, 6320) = 0.04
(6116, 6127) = 0.03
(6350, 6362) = 0.05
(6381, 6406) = 0.02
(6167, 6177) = 0.06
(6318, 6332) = 0.02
